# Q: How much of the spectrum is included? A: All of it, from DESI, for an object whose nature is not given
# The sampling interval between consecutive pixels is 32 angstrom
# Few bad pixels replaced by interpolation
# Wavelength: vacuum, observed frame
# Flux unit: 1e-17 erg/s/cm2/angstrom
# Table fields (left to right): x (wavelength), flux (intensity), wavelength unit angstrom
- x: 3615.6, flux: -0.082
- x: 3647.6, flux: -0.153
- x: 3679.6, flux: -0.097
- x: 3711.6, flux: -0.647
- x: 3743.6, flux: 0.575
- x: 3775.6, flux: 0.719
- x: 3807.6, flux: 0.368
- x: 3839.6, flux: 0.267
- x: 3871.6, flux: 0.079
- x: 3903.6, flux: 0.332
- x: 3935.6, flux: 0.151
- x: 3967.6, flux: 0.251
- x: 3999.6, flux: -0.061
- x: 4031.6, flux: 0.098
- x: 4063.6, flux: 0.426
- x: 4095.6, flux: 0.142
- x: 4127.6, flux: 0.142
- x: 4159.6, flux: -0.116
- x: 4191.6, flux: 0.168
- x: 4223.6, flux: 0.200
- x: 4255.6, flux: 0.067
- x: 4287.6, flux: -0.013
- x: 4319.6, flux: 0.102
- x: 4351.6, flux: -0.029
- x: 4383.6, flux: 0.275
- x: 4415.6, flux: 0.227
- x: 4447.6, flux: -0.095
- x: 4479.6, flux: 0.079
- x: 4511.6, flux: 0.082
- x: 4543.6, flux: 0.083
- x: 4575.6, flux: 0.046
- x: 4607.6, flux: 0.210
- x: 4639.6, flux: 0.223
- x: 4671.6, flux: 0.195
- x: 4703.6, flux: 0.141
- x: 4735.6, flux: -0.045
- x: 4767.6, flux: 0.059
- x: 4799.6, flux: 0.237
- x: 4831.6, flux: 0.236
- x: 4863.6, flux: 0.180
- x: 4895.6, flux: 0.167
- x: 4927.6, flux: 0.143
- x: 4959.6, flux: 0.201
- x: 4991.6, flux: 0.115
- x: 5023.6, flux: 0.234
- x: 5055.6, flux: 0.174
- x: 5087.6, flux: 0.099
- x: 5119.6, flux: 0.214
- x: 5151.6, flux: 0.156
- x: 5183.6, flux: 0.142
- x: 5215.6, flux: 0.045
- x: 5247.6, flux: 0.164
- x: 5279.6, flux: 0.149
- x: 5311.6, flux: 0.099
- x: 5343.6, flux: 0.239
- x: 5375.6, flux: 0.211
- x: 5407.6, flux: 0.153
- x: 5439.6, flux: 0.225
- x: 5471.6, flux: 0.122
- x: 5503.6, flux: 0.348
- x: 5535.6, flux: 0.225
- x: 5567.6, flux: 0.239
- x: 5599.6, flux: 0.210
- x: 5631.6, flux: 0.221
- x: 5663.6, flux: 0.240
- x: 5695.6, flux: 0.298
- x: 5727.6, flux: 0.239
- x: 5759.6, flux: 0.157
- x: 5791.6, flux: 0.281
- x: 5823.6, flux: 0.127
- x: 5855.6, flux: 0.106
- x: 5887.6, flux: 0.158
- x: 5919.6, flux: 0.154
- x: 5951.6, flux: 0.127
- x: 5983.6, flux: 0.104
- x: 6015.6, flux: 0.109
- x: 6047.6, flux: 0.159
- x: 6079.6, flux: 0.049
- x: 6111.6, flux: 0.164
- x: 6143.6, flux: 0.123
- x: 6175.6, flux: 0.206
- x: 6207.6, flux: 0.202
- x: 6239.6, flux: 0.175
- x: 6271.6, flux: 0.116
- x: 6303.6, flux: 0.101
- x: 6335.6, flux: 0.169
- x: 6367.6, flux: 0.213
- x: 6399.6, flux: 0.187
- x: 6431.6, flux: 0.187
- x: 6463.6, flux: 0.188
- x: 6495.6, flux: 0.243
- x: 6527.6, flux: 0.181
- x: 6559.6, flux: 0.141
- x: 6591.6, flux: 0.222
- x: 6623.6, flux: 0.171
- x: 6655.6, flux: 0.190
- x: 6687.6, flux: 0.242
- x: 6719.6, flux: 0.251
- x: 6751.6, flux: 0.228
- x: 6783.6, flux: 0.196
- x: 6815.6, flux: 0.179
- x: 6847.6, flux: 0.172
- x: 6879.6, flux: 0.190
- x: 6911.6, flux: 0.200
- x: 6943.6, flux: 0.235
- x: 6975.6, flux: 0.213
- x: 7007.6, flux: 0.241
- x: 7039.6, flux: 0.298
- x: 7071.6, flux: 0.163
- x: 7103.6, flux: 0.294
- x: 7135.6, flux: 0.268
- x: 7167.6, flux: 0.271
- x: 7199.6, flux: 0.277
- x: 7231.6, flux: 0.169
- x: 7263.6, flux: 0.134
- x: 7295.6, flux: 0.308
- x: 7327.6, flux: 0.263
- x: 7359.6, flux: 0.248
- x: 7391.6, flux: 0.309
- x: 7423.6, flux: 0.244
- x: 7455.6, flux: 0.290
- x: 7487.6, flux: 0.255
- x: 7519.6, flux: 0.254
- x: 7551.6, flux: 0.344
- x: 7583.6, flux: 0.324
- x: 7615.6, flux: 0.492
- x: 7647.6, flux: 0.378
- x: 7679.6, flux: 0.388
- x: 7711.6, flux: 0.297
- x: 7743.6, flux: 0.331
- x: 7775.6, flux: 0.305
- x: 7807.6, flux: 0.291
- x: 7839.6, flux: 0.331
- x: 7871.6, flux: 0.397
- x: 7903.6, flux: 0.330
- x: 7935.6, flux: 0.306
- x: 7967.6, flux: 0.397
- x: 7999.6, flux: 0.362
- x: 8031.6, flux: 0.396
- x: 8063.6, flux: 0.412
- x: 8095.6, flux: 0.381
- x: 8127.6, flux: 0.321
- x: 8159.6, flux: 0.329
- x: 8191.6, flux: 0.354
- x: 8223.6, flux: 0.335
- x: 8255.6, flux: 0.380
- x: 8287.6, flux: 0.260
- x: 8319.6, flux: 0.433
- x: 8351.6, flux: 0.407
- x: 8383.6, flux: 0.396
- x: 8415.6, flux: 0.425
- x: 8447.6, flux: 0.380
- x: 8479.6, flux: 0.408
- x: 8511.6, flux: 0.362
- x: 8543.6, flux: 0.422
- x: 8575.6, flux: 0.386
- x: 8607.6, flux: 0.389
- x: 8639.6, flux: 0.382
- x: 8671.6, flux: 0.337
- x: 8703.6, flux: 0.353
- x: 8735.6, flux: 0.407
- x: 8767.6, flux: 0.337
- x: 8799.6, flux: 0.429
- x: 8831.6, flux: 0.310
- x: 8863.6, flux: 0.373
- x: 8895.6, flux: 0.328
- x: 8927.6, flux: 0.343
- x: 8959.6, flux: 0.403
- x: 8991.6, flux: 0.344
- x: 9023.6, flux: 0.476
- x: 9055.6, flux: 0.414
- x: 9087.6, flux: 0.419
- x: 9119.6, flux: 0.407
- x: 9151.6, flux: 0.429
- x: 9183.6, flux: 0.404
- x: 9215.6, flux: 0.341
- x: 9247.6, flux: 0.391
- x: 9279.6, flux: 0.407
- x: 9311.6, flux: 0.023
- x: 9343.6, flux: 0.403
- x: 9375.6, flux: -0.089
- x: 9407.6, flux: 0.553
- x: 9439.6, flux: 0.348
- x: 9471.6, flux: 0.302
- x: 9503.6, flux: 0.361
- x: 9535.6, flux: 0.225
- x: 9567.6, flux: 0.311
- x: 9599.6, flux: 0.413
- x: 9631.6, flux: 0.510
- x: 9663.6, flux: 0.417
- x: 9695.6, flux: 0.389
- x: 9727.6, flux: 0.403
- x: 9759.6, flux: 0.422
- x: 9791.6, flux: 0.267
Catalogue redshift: 0.89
